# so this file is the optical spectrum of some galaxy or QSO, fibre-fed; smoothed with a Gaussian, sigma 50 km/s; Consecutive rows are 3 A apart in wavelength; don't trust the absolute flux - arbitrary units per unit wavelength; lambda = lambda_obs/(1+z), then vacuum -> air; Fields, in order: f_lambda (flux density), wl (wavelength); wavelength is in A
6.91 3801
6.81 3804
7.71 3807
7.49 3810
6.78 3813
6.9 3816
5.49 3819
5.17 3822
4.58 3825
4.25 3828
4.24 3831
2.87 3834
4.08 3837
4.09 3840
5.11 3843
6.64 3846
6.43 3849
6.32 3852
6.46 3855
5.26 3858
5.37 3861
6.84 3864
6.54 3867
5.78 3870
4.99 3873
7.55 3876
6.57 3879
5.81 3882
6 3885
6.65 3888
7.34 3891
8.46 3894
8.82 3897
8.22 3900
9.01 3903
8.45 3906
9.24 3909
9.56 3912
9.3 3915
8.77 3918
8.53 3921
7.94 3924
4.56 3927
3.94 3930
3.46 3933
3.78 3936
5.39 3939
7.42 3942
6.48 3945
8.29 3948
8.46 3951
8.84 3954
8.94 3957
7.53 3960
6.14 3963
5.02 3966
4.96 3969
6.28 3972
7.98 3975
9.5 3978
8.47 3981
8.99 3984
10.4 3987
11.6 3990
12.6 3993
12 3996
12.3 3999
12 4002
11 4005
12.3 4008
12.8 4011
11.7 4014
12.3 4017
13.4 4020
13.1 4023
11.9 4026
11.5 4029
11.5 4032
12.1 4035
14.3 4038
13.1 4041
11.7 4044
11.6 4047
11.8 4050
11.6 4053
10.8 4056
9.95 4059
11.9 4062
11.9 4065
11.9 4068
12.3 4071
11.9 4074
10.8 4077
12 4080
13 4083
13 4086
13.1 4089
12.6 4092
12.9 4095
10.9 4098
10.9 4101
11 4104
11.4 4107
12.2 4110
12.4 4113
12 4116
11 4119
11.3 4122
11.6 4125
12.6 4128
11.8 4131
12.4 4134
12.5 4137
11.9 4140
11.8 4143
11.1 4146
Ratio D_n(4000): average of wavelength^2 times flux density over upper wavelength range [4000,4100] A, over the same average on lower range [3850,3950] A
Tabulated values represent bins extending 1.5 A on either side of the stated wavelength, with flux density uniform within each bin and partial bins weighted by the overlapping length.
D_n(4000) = 1.9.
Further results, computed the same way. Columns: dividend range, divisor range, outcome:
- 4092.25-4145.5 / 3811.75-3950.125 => 2.08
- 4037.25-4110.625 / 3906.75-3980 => 1.79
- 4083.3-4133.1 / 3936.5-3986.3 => 1.74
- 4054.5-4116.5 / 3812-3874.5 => 2.47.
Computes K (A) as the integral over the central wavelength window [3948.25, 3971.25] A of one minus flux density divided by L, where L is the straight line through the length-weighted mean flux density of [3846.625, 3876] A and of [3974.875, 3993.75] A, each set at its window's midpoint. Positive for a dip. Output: 5.00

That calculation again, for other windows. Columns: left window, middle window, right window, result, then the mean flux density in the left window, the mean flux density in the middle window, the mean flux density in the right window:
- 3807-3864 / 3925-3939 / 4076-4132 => 6.4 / 5.52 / 4.23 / 11.9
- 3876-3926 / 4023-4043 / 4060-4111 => -3.0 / 7.99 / 12.4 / 12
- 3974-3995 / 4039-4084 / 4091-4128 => -2.9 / 10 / 11.8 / 11.7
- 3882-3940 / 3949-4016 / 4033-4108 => -1.0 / 7.21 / 9.55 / 11.9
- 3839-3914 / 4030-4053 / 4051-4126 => -3.3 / 6.9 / 12.2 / 11.8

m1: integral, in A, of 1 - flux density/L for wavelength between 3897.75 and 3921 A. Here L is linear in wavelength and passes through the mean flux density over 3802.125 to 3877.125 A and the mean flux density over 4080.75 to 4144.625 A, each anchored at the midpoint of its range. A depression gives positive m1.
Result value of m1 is -4.93 A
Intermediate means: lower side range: 5.75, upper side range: 12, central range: 8.91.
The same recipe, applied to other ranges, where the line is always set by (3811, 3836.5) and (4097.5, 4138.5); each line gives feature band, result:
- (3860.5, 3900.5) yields -2.69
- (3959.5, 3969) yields 2.70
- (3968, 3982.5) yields 1.67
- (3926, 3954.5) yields 6.46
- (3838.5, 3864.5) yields -0.52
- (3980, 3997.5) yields -3.84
